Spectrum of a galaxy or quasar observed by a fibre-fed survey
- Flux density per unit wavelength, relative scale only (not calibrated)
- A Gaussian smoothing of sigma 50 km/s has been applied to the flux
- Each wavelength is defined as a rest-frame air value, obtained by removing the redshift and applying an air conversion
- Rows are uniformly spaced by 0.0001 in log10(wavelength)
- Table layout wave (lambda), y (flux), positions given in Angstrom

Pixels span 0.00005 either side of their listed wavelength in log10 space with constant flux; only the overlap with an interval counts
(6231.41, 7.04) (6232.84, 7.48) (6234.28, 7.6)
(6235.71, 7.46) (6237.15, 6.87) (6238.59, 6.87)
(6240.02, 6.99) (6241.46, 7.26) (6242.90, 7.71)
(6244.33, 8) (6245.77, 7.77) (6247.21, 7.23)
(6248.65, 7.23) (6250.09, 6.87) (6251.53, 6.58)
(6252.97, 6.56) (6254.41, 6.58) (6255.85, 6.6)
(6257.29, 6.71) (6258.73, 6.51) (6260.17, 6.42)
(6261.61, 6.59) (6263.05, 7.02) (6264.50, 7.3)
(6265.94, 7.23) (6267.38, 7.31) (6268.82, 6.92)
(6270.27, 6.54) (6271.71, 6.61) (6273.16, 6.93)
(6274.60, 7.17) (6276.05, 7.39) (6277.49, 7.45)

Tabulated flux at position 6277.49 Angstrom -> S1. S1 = 7.45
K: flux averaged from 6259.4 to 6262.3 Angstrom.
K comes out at 6.51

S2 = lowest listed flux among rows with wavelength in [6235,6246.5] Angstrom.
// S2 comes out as 6.87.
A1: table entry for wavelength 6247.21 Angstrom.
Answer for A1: 7.23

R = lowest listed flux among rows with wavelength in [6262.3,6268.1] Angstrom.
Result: 7.02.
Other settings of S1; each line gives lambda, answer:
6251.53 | 6.58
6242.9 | 7.71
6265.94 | 7.23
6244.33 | 8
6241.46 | 7.26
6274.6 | 7.17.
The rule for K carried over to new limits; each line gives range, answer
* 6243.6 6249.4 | 7.56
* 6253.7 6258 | 6.63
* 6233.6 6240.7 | 7.16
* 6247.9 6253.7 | 6.81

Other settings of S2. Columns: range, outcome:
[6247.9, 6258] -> 6.56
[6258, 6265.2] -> 6.42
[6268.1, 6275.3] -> 6.54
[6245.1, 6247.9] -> 7.23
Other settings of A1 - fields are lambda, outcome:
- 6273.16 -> 6.93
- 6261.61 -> 6.59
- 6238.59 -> 6.87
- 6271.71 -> 6.61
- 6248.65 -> 7.23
